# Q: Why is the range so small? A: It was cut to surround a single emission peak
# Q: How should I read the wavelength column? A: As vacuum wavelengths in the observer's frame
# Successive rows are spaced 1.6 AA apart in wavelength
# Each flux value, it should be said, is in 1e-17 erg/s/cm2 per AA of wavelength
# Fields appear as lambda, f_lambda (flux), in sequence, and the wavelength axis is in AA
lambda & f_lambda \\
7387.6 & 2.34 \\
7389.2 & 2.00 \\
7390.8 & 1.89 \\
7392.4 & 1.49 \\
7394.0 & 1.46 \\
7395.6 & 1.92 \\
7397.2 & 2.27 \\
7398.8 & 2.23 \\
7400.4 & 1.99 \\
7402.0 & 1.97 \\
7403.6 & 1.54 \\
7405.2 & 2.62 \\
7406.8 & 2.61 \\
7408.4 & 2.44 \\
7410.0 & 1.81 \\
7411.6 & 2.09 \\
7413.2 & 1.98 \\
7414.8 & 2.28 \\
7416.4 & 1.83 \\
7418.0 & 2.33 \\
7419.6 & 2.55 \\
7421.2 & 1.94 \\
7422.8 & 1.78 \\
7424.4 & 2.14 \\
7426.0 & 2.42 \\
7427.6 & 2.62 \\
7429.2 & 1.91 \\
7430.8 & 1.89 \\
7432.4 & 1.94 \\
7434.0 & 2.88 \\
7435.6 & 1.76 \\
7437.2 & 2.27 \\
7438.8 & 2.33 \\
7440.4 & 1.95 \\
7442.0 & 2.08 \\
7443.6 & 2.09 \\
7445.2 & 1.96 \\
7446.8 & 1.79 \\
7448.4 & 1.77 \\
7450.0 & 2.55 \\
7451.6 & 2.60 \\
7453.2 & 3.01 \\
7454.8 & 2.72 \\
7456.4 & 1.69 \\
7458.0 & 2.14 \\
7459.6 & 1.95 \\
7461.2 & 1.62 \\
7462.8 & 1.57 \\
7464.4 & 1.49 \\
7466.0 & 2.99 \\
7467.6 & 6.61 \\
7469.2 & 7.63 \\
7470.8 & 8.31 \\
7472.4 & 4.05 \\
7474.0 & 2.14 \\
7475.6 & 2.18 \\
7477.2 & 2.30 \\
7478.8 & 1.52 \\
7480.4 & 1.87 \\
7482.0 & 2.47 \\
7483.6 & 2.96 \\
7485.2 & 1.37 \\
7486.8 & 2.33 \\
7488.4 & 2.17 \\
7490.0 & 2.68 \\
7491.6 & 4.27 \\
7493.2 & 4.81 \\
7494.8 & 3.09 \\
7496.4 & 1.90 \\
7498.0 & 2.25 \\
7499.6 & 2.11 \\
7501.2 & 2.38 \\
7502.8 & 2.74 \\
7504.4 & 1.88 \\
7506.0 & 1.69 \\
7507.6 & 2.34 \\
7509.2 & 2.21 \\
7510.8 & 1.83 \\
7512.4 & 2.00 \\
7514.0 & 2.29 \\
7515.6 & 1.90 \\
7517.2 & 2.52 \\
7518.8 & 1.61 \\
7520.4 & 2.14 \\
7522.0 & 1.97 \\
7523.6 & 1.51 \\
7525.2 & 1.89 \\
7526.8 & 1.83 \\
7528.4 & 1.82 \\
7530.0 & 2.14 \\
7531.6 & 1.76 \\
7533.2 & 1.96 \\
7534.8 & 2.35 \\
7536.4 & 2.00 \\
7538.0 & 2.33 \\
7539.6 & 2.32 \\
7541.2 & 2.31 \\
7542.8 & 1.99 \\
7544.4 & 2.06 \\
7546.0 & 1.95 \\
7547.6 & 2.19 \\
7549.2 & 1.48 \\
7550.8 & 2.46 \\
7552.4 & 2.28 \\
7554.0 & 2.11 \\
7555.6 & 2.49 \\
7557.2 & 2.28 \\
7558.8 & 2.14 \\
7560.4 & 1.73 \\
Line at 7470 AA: H-alpha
